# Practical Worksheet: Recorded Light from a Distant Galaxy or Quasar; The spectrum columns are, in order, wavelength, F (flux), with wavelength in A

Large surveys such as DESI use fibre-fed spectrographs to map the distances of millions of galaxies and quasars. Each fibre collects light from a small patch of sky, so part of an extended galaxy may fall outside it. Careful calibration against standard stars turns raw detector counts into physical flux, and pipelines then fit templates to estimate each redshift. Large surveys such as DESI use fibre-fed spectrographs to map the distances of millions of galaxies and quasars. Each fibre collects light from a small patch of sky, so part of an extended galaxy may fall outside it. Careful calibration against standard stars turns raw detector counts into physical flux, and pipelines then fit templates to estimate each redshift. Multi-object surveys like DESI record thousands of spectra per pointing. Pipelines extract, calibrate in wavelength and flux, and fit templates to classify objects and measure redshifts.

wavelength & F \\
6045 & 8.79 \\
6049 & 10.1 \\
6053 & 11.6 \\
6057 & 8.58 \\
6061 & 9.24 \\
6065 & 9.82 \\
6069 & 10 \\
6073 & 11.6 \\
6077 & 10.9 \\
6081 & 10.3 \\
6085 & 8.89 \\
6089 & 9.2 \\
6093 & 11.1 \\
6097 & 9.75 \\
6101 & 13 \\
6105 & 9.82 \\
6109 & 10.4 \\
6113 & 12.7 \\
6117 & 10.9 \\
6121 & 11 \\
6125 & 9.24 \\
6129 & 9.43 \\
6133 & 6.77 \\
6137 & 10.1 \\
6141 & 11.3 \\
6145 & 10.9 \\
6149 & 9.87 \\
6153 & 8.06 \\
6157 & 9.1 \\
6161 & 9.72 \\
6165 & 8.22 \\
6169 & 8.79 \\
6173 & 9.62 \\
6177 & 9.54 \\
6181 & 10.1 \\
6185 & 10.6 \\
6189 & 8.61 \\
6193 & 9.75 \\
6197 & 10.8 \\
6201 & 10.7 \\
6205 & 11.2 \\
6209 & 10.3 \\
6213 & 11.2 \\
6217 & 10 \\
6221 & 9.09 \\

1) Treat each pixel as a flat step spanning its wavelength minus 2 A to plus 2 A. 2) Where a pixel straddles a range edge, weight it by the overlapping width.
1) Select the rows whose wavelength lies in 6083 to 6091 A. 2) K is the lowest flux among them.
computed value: 8.89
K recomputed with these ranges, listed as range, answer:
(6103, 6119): 9.82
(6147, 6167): 8.06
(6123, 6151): 6.77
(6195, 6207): 10.7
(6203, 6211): 10.3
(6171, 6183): 9.54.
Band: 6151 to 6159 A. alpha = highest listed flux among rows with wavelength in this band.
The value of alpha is 9.1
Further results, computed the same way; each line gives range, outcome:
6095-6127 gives 13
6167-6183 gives 10.1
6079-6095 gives 11.1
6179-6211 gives 11.2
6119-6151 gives 11.3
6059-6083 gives 11.6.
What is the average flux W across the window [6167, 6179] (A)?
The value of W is 9.32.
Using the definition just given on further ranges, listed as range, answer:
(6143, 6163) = 9.53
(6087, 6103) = 10.8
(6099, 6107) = 11.4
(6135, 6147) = 10.8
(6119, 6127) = 10.1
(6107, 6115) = 11.6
